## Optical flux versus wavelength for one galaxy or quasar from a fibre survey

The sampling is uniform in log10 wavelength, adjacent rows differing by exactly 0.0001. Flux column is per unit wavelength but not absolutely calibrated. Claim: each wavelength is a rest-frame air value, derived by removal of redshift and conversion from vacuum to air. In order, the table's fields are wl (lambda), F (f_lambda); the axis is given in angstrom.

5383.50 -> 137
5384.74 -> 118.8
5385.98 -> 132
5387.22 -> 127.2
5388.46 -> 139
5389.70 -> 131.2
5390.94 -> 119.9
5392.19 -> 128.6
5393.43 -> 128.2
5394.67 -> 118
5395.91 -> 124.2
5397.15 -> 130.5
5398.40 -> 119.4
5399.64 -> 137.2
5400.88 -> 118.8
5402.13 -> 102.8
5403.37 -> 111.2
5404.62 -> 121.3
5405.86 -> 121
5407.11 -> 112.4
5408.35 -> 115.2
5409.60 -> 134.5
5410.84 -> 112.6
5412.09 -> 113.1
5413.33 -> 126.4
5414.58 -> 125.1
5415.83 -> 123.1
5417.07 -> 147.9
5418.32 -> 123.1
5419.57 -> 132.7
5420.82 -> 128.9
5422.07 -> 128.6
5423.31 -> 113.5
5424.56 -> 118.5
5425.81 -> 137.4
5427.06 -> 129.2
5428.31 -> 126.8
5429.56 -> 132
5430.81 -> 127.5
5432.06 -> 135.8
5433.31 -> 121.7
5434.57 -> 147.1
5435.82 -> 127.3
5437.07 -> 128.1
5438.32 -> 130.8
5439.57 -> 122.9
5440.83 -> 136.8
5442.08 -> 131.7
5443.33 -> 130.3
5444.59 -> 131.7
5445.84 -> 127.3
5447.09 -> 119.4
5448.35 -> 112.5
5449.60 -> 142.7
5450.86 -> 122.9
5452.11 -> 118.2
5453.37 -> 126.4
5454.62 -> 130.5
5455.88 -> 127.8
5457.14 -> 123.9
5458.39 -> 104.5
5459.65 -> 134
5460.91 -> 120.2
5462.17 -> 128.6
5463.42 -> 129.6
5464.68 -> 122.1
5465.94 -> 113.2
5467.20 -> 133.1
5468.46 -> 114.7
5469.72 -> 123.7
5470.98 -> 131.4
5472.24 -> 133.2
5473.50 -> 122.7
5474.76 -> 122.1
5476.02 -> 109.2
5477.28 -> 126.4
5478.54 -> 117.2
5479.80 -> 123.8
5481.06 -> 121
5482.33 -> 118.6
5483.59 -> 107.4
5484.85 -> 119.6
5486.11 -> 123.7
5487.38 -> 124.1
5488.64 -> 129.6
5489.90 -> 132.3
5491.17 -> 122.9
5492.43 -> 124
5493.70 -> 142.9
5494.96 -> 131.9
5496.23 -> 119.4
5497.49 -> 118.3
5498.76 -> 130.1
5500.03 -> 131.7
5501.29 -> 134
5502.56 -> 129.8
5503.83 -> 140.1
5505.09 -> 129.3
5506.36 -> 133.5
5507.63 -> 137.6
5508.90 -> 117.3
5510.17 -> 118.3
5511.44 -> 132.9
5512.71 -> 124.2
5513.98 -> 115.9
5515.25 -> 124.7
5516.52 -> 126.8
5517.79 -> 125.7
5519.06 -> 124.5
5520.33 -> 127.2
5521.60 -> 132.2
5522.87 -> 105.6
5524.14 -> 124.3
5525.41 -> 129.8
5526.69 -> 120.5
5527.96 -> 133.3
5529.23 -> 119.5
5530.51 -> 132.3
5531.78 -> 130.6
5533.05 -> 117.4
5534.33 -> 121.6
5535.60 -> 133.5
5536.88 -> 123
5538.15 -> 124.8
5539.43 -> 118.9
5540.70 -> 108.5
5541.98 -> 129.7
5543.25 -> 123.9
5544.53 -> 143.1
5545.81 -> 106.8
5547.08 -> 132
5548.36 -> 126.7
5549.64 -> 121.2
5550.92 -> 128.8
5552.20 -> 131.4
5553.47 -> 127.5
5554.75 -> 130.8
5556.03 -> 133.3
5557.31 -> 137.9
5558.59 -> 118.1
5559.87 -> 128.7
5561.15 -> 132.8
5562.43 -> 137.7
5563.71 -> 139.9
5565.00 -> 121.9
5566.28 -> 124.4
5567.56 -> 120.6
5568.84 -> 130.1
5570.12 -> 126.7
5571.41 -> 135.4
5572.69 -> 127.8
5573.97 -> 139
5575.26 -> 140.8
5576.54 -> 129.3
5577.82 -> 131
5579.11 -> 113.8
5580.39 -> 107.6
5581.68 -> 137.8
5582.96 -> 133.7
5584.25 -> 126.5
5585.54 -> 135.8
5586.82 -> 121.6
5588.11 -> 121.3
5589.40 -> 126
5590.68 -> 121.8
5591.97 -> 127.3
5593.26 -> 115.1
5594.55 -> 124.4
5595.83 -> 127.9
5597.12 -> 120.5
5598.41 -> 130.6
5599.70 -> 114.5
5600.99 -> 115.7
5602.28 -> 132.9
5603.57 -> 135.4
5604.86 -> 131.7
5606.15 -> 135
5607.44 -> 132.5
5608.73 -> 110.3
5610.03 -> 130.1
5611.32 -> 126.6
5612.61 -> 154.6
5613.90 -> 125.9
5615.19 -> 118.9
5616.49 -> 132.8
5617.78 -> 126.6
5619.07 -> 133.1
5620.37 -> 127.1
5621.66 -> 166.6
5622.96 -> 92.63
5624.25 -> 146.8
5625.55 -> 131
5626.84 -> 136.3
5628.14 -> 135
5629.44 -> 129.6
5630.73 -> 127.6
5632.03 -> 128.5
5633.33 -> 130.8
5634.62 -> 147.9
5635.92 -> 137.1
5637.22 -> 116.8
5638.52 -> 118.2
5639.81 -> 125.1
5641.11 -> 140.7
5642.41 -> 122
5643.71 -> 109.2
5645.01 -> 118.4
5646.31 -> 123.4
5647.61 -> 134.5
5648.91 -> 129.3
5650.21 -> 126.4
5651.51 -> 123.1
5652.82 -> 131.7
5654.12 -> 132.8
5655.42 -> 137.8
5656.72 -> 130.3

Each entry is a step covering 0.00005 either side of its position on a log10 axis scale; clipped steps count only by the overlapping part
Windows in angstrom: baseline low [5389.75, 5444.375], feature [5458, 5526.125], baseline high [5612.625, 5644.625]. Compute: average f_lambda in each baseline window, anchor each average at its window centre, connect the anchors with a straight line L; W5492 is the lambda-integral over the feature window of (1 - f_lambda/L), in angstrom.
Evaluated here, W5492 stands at 1.22 angstrom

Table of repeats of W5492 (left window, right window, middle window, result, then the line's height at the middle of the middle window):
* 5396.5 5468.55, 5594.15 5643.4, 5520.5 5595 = 0.8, 128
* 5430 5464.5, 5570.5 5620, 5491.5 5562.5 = 0.4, 128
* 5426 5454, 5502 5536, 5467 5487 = 0.9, 128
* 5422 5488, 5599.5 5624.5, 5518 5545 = 0.5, 127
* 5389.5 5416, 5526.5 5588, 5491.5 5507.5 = -0.7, 125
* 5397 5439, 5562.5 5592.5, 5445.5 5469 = 0.4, 126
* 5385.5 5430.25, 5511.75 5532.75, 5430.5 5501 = -0.4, 125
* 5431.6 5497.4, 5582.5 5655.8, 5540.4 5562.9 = -0.2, 127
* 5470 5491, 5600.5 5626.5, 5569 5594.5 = 0.3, 129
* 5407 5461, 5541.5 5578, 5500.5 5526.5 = 0.4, 128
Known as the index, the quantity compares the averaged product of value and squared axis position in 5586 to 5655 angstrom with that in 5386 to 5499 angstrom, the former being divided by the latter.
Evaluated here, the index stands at 1.1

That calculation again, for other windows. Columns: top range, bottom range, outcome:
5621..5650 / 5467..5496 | 1.10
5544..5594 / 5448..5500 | 1.07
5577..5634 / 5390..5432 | 1.11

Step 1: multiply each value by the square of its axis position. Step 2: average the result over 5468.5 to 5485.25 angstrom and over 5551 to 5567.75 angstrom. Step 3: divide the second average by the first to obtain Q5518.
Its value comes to 1.1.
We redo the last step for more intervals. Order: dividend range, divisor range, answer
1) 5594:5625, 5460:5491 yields 1.10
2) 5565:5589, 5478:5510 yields 1.04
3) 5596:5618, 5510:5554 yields 1.05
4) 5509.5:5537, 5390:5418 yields 1.06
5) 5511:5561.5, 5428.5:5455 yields 1.01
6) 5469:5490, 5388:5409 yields 1.03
